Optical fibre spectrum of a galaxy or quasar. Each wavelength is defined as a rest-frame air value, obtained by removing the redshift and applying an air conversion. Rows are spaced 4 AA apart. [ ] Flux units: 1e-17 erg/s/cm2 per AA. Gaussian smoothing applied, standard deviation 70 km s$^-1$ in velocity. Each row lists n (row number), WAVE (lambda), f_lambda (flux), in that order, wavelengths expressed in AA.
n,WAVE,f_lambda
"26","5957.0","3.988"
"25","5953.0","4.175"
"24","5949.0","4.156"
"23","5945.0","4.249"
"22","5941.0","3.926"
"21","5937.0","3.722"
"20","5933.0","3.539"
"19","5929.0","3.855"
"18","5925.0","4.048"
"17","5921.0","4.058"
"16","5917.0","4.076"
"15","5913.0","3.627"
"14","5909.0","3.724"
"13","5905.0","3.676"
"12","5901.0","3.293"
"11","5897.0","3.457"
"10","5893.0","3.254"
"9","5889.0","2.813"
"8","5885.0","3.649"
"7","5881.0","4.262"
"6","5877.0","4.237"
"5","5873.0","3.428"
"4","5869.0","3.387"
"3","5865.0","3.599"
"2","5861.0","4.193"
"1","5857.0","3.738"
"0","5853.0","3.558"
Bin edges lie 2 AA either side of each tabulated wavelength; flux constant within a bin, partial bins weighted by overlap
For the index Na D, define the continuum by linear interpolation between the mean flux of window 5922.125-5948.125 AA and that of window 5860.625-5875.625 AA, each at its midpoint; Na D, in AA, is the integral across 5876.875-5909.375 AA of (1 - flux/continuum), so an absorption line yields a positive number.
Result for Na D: 1.5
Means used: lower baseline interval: 3.62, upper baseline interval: 3.91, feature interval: 3.55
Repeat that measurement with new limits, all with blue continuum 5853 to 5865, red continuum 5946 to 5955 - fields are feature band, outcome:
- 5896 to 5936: 3.0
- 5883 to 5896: 2.3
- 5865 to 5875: 1.1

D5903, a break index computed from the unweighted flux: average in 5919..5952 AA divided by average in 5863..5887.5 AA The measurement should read 1.06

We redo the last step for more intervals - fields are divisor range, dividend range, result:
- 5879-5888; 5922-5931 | 1.04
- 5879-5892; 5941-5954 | 1.17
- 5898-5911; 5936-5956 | 1.14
